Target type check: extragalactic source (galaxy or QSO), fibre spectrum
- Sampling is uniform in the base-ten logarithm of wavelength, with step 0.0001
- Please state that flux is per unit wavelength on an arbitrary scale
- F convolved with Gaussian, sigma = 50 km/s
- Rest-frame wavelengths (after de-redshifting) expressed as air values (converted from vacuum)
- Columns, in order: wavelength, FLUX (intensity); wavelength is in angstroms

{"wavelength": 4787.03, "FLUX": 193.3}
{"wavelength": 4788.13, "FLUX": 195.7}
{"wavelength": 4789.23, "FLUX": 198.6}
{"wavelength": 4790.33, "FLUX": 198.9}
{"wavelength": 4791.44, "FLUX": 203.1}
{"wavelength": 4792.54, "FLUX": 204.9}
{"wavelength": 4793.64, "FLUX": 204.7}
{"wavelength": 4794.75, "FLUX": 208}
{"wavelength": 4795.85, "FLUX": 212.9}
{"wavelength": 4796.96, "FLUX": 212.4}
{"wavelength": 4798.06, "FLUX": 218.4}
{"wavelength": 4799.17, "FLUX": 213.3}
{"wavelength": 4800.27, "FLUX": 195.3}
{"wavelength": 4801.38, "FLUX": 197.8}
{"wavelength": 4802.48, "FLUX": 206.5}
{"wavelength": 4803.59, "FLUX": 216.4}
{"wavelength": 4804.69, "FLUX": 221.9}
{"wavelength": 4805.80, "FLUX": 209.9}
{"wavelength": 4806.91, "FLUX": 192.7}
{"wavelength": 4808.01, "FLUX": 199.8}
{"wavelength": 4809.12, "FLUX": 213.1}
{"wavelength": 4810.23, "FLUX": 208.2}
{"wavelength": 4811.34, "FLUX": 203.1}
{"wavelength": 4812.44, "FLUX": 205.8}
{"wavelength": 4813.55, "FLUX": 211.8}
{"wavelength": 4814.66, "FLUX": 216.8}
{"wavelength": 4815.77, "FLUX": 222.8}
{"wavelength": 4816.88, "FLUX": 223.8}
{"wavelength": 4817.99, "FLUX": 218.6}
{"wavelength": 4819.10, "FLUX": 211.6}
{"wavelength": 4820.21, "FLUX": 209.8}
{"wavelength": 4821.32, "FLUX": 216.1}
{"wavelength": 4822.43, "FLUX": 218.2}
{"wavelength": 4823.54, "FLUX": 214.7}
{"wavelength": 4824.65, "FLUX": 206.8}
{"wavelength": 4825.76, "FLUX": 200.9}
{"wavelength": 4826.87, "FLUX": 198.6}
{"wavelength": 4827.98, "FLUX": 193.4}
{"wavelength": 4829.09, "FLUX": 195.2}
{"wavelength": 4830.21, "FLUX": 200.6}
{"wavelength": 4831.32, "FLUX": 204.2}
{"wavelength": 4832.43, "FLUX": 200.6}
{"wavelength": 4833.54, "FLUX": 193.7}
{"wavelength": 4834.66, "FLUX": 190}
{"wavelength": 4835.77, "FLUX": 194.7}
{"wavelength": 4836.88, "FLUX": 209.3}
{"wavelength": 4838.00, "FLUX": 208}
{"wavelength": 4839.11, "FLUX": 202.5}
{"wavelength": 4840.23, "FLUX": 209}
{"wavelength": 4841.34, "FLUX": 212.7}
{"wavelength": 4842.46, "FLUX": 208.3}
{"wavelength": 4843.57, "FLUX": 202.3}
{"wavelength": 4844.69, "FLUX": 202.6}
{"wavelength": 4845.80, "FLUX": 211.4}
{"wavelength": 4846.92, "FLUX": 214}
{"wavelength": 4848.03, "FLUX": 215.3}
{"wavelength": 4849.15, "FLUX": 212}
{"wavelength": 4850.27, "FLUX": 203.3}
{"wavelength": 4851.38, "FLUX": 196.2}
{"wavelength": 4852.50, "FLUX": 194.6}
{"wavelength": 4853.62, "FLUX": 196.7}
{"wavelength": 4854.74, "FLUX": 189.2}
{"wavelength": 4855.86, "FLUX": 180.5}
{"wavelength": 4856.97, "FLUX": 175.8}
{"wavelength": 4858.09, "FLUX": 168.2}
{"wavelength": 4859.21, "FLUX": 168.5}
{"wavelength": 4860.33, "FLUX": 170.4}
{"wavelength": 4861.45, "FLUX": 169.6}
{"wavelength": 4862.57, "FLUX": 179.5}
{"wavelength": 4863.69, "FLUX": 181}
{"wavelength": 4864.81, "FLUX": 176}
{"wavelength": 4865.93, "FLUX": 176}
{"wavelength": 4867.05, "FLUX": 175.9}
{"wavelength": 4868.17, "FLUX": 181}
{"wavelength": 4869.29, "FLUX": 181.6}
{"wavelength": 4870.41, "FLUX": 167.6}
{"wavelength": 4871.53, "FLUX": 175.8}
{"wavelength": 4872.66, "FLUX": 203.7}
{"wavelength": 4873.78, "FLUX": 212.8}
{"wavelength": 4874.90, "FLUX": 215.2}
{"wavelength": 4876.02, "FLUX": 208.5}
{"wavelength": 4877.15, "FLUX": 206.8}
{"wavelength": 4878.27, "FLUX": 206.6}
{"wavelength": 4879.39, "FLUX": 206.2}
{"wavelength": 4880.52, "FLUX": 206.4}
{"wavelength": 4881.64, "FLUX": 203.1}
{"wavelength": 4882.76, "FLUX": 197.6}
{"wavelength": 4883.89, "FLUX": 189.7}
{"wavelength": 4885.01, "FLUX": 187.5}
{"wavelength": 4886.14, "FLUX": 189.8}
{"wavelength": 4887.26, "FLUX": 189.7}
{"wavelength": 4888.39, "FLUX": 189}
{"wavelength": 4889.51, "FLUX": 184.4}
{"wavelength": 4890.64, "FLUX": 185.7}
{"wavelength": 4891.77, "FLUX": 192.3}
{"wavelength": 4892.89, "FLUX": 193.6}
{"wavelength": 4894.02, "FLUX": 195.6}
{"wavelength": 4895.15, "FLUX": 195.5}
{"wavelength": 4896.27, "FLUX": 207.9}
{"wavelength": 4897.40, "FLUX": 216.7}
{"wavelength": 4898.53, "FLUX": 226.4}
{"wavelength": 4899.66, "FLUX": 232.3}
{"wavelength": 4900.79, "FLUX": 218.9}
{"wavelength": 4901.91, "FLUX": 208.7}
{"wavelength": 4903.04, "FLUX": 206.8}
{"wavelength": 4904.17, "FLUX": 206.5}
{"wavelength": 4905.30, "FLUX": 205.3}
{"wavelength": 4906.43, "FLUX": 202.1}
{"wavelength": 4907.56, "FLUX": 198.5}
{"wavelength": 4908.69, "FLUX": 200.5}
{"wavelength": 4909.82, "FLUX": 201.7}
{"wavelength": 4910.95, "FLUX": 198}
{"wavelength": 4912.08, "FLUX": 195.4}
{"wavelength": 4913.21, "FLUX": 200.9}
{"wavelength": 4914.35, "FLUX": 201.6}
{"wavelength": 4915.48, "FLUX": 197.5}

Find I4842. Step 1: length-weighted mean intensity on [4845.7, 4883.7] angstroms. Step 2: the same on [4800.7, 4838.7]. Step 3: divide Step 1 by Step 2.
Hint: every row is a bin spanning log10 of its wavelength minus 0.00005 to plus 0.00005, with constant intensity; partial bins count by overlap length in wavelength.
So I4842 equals 0.93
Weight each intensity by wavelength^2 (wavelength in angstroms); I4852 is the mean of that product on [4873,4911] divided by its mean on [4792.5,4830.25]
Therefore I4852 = 1.00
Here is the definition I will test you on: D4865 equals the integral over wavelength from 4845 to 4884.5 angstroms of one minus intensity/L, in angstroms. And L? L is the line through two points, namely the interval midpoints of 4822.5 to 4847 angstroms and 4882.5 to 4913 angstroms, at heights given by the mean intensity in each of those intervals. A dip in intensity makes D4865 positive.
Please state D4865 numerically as 2.0 angstroms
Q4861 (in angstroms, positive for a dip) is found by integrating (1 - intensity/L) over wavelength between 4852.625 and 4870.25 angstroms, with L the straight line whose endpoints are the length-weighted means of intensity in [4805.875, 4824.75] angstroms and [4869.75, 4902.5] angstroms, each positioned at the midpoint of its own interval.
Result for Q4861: 2.3 angstroms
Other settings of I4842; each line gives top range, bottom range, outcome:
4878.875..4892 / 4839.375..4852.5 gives 0.93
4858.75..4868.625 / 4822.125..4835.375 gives 0.87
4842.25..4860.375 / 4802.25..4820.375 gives 0.92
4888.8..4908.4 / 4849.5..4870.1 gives 1.13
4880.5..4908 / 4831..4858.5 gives 1.01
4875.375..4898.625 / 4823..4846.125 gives 0.98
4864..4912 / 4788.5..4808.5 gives 0.96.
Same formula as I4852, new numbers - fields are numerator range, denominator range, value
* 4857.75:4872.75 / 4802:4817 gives 0.86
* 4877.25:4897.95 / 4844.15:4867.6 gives 1.06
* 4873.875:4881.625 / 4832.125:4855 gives 1.04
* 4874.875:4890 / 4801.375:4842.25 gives 0.98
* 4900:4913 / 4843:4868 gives 1.10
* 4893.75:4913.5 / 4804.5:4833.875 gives 1.03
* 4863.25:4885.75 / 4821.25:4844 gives 0.96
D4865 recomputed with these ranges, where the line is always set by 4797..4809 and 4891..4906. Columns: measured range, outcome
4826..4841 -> 0.5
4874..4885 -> 0.2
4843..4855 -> 0.2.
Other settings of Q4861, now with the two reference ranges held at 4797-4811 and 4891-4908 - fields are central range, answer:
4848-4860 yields 1.0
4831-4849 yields 0.2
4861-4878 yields 1.6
